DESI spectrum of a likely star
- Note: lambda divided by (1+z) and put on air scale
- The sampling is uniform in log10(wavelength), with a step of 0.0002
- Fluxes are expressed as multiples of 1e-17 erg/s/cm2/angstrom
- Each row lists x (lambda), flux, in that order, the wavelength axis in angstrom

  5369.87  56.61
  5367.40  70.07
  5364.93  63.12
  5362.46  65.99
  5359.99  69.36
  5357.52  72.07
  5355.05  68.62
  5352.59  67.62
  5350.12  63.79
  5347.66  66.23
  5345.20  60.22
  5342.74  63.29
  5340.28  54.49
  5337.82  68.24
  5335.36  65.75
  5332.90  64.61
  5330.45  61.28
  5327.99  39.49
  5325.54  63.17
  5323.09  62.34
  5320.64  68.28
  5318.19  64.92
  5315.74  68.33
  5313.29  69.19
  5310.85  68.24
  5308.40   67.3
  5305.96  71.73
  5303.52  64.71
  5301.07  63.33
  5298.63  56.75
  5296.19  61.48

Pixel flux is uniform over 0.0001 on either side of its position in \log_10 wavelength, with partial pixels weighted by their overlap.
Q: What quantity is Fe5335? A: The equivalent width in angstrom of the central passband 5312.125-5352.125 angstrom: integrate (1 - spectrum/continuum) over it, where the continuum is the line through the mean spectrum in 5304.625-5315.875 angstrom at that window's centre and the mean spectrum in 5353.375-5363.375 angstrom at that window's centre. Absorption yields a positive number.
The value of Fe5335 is 3.6 angstrom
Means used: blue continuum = 69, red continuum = 69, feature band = 62.8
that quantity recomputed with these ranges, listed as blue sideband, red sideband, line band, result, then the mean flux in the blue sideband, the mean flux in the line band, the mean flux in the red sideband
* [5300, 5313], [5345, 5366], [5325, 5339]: 1.40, 67.3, 60.3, 66.7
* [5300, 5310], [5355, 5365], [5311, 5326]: 0.19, 66.8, 66.4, 68.2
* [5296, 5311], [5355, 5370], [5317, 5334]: 1.32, 64.8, 60.6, 67.1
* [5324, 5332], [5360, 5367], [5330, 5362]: -2.32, 55.4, 65.2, 66.1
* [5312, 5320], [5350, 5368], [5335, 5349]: 0.99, 67.6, 62.9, 67.7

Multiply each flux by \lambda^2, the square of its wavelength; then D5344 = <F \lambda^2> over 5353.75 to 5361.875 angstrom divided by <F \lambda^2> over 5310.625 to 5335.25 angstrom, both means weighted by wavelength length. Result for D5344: 1.12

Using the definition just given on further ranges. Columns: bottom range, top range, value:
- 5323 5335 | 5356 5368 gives 1.18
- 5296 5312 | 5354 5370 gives 1.06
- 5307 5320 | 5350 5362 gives 1.03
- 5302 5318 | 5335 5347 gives 0.93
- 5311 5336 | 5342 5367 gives 1.07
